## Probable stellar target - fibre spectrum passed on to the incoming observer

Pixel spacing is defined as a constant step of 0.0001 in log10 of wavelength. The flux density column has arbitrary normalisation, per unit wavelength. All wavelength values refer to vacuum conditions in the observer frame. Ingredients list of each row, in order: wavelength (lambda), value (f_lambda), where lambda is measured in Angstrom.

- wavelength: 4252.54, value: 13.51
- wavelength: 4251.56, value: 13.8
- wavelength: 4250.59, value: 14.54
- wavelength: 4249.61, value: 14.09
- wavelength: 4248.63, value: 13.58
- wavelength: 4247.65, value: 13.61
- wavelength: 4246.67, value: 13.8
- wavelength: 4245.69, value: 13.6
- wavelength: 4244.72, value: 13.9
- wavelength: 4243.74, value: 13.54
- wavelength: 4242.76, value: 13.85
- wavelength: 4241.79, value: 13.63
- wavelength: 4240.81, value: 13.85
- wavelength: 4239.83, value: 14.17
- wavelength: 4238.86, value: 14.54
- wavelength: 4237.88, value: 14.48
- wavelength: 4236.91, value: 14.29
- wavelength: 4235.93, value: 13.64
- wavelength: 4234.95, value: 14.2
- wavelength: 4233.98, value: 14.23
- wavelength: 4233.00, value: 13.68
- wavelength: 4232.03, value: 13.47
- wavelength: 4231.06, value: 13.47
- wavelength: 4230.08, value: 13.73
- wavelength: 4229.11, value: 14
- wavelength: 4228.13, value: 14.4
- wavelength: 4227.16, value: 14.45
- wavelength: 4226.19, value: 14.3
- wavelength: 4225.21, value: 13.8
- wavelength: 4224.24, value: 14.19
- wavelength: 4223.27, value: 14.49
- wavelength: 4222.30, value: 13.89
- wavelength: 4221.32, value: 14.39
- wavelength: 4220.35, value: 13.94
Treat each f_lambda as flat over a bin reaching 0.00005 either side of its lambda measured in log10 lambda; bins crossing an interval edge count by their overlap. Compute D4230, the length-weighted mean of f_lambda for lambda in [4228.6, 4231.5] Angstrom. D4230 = 13.7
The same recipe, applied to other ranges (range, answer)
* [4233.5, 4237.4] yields 14.1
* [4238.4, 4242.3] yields 14.1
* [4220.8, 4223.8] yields 14.2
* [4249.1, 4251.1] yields 14.3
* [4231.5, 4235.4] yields 13.9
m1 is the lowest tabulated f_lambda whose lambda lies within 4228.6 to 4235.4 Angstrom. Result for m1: 13.47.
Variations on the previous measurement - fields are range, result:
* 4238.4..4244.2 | 13.54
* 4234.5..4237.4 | 13.64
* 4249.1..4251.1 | 14.09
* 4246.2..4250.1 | 13.58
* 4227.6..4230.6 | 13.73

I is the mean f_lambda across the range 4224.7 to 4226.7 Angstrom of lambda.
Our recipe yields 14.1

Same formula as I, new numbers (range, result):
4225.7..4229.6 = 14.3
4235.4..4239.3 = 14.2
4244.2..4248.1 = 13.7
